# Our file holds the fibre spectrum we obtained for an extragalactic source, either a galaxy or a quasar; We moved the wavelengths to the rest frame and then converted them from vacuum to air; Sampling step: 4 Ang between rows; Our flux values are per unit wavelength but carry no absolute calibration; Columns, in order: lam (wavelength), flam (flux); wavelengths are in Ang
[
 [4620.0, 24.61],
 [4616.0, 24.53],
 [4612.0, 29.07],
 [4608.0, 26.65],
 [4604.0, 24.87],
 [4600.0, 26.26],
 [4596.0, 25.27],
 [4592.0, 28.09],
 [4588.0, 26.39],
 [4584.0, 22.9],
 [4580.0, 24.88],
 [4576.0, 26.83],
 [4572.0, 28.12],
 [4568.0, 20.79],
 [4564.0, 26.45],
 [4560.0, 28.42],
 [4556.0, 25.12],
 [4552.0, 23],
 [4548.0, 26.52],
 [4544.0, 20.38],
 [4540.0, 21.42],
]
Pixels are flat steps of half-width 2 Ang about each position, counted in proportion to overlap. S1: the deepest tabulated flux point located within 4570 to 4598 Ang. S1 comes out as 22.9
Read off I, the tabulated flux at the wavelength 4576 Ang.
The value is 26.83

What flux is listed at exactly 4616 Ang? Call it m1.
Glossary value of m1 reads 24.53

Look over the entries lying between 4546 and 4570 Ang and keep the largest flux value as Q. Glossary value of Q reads 28.42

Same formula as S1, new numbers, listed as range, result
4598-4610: 24.87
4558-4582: 20.79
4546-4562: 23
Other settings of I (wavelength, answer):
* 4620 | 24.61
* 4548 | 26.52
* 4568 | 20.79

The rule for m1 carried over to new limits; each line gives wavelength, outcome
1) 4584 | 22.9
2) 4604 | 24.87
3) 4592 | 28.09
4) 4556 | 25.12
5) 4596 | 25.27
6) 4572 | 28.12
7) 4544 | 20.38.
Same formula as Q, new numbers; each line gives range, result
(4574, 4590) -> 26.83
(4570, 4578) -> 28.12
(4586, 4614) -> 29.07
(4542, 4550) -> 26.52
